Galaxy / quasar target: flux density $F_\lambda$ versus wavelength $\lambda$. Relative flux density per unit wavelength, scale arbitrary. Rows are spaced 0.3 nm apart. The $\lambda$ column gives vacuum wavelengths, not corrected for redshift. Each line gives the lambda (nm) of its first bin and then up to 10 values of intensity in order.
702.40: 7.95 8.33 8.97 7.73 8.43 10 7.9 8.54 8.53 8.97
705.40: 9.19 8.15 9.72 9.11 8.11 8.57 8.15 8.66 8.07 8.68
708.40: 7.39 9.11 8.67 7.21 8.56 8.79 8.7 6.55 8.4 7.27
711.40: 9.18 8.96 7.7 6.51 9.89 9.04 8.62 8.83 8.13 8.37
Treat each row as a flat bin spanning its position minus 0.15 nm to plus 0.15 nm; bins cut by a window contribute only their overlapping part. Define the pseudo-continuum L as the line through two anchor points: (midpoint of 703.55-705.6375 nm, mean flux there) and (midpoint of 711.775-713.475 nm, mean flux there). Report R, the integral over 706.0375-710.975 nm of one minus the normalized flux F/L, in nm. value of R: 0.16 nm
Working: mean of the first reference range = 8.78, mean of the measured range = 8.32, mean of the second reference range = 8.41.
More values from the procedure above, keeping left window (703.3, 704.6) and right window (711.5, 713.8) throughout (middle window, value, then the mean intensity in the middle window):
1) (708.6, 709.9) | 0.02 nm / 8.41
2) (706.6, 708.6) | 0.07 nm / 8.26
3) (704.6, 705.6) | -0.03 nm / 8.84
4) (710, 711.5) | 0.09 nm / 8.01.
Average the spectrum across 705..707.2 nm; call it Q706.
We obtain 8.78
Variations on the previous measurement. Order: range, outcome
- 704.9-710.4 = 8.53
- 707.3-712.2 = 8.23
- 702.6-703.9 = 8.55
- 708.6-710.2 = 8.47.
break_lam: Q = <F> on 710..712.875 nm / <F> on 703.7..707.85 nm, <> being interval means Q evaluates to 0.94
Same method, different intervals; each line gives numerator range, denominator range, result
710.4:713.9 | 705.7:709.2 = 0.97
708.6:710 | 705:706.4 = 0.93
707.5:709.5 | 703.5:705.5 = 0.94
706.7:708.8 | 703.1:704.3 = 0.98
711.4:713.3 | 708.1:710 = 1.02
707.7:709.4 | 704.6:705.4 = 0.93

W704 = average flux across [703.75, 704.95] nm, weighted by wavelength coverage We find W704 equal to 8.74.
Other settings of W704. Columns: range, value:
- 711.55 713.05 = 8.42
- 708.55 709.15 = 8.89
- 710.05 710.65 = 7.62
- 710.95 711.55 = 8.22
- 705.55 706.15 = 8.94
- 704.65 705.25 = 8.75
